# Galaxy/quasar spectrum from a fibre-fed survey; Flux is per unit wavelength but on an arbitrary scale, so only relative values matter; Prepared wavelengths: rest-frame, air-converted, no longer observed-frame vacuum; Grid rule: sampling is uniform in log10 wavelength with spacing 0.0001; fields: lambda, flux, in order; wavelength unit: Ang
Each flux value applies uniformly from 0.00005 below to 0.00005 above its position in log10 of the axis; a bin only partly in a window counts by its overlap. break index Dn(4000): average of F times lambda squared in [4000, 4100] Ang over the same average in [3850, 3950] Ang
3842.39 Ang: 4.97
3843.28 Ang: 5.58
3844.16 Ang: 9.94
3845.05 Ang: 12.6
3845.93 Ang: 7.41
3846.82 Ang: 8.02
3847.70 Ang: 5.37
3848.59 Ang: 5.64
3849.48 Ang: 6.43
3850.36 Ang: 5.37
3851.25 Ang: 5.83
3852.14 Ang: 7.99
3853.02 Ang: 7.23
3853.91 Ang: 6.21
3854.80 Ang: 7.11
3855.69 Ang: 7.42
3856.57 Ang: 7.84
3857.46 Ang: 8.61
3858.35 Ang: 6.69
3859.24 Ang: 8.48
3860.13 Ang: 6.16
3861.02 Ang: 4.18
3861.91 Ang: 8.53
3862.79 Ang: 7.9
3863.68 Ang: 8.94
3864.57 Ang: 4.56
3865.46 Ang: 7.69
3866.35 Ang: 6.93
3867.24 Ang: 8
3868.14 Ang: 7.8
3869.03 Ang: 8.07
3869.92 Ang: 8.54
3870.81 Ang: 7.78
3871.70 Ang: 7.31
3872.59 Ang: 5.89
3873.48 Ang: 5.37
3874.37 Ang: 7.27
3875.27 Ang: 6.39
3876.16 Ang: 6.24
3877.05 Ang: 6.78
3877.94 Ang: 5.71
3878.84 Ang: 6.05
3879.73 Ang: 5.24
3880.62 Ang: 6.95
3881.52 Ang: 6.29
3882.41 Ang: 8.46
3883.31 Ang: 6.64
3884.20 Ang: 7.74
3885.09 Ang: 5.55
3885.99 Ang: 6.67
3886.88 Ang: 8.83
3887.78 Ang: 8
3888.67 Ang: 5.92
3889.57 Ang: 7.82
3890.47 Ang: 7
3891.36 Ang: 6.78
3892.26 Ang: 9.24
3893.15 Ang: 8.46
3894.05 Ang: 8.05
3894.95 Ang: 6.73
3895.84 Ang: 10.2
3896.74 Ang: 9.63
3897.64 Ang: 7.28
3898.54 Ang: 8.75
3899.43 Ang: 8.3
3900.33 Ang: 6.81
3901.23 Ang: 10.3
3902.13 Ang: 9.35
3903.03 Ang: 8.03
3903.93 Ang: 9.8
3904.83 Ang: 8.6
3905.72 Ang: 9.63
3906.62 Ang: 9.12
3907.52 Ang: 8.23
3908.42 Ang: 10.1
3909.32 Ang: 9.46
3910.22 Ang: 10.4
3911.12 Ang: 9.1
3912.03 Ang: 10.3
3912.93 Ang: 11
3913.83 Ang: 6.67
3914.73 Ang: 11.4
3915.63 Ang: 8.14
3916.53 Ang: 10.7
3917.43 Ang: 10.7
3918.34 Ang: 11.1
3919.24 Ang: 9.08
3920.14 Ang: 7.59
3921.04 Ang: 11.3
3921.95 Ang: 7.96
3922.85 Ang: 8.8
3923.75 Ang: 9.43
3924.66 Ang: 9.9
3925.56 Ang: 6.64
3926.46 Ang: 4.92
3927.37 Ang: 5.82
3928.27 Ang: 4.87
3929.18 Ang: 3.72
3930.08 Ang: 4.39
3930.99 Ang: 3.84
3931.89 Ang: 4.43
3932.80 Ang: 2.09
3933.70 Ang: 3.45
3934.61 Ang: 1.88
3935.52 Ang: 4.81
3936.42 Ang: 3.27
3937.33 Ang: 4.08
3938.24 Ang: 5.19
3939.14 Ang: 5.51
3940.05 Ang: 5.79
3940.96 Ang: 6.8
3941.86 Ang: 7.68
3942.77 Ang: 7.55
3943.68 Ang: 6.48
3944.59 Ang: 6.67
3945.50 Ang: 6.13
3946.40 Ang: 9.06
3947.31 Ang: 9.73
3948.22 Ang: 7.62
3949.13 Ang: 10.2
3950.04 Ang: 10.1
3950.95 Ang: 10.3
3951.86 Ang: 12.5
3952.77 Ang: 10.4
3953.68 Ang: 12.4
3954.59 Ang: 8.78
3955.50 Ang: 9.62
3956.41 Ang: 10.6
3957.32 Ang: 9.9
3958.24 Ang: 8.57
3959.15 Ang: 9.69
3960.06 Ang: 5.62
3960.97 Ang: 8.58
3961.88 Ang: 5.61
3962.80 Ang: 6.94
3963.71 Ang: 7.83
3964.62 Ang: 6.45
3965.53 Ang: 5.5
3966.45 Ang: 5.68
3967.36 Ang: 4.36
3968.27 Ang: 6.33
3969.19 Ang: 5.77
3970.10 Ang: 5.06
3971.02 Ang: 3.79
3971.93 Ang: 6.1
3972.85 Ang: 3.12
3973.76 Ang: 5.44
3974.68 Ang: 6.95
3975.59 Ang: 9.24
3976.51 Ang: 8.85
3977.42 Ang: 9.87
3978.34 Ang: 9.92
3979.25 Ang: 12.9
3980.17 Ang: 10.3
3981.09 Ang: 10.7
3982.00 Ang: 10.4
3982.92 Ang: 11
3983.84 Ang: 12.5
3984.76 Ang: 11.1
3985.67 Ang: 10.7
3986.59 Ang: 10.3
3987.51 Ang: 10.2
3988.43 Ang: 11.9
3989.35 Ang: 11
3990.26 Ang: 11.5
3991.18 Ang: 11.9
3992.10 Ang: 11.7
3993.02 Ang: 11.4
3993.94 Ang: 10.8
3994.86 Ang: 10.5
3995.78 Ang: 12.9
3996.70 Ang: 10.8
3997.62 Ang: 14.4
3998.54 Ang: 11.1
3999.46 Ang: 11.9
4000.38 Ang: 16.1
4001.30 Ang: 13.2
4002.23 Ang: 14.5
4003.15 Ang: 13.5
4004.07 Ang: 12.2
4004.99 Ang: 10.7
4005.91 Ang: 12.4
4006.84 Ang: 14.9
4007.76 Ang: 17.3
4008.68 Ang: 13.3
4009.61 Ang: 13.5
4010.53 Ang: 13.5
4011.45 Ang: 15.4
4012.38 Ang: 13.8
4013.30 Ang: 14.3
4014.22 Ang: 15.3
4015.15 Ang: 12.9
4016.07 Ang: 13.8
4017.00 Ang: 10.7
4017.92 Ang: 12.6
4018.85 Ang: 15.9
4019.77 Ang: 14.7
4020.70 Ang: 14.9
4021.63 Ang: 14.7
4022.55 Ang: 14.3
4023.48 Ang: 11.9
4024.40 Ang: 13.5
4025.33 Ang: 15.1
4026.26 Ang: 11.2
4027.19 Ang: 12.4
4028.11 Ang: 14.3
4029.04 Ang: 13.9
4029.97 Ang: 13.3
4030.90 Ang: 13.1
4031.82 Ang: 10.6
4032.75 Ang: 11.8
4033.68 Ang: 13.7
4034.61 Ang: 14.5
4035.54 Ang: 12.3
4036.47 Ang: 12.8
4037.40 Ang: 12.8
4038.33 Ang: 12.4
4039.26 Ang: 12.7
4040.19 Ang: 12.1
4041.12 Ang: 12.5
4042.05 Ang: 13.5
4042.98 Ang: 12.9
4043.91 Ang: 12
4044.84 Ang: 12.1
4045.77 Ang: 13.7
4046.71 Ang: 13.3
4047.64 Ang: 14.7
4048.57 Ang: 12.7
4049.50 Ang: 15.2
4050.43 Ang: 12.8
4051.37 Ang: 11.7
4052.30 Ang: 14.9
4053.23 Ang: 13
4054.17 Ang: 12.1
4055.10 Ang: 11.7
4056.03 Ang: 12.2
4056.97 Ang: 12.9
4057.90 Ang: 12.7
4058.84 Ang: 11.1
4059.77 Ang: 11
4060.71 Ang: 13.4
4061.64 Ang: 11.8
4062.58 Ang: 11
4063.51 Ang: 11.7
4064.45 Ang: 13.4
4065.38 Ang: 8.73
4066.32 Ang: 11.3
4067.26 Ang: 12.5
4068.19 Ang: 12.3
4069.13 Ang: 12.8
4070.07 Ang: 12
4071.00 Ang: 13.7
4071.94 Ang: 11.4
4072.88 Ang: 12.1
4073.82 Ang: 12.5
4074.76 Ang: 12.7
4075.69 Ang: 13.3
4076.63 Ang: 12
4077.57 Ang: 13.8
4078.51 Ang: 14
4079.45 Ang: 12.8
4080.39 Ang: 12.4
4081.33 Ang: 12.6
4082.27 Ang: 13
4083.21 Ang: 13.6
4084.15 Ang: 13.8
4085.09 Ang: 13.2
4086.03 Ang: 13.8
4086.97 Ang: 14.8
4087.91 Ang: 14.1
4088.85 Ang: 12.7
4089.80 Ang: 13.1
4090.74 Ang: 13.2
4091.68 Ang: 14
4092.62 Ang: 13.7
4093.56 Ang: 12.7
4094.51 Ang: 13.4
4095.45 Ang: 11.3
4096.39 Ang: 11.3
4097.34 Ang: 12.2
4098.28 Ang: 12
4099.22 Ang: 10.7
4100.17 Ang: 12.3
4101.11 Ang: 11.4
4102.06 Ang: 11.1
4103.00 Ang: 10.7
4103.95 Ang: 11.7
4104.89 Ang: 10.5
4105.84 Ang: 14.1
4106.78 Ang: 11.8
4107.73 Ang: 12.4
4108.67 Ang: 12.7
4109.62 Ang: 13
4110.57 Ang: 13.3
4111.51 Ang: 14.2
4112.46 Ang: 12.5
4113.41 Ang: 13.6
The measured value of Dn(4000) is 1.89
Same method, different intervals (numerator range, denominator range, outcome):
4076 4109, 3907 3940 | 1.91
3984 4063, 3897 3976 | 1.77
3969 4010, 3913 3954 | 1.52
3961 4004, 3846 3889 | 1.47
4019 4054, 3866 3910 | 1.84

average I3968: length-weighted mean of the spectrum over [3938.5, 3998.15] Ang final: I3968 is 8.89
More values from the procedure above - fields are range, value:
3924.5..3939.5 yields 4.53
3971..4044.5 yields 12.2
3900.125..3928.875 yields 8.9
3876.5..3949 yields 7.49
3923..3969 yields 6.96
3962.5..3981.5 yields 7.19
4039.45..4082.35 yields 12.6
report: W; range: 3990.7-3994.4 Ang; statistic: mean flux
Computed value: 11.4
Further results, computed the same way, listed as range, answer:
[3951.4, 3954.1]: 11.8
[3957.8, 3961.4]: 8.12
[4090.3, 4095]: 13.4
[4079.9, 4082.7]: 12.7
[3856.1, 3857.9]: 8.24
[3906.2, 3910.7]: 9.46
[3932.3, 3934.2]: 2.78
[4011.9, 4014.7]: 14.4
